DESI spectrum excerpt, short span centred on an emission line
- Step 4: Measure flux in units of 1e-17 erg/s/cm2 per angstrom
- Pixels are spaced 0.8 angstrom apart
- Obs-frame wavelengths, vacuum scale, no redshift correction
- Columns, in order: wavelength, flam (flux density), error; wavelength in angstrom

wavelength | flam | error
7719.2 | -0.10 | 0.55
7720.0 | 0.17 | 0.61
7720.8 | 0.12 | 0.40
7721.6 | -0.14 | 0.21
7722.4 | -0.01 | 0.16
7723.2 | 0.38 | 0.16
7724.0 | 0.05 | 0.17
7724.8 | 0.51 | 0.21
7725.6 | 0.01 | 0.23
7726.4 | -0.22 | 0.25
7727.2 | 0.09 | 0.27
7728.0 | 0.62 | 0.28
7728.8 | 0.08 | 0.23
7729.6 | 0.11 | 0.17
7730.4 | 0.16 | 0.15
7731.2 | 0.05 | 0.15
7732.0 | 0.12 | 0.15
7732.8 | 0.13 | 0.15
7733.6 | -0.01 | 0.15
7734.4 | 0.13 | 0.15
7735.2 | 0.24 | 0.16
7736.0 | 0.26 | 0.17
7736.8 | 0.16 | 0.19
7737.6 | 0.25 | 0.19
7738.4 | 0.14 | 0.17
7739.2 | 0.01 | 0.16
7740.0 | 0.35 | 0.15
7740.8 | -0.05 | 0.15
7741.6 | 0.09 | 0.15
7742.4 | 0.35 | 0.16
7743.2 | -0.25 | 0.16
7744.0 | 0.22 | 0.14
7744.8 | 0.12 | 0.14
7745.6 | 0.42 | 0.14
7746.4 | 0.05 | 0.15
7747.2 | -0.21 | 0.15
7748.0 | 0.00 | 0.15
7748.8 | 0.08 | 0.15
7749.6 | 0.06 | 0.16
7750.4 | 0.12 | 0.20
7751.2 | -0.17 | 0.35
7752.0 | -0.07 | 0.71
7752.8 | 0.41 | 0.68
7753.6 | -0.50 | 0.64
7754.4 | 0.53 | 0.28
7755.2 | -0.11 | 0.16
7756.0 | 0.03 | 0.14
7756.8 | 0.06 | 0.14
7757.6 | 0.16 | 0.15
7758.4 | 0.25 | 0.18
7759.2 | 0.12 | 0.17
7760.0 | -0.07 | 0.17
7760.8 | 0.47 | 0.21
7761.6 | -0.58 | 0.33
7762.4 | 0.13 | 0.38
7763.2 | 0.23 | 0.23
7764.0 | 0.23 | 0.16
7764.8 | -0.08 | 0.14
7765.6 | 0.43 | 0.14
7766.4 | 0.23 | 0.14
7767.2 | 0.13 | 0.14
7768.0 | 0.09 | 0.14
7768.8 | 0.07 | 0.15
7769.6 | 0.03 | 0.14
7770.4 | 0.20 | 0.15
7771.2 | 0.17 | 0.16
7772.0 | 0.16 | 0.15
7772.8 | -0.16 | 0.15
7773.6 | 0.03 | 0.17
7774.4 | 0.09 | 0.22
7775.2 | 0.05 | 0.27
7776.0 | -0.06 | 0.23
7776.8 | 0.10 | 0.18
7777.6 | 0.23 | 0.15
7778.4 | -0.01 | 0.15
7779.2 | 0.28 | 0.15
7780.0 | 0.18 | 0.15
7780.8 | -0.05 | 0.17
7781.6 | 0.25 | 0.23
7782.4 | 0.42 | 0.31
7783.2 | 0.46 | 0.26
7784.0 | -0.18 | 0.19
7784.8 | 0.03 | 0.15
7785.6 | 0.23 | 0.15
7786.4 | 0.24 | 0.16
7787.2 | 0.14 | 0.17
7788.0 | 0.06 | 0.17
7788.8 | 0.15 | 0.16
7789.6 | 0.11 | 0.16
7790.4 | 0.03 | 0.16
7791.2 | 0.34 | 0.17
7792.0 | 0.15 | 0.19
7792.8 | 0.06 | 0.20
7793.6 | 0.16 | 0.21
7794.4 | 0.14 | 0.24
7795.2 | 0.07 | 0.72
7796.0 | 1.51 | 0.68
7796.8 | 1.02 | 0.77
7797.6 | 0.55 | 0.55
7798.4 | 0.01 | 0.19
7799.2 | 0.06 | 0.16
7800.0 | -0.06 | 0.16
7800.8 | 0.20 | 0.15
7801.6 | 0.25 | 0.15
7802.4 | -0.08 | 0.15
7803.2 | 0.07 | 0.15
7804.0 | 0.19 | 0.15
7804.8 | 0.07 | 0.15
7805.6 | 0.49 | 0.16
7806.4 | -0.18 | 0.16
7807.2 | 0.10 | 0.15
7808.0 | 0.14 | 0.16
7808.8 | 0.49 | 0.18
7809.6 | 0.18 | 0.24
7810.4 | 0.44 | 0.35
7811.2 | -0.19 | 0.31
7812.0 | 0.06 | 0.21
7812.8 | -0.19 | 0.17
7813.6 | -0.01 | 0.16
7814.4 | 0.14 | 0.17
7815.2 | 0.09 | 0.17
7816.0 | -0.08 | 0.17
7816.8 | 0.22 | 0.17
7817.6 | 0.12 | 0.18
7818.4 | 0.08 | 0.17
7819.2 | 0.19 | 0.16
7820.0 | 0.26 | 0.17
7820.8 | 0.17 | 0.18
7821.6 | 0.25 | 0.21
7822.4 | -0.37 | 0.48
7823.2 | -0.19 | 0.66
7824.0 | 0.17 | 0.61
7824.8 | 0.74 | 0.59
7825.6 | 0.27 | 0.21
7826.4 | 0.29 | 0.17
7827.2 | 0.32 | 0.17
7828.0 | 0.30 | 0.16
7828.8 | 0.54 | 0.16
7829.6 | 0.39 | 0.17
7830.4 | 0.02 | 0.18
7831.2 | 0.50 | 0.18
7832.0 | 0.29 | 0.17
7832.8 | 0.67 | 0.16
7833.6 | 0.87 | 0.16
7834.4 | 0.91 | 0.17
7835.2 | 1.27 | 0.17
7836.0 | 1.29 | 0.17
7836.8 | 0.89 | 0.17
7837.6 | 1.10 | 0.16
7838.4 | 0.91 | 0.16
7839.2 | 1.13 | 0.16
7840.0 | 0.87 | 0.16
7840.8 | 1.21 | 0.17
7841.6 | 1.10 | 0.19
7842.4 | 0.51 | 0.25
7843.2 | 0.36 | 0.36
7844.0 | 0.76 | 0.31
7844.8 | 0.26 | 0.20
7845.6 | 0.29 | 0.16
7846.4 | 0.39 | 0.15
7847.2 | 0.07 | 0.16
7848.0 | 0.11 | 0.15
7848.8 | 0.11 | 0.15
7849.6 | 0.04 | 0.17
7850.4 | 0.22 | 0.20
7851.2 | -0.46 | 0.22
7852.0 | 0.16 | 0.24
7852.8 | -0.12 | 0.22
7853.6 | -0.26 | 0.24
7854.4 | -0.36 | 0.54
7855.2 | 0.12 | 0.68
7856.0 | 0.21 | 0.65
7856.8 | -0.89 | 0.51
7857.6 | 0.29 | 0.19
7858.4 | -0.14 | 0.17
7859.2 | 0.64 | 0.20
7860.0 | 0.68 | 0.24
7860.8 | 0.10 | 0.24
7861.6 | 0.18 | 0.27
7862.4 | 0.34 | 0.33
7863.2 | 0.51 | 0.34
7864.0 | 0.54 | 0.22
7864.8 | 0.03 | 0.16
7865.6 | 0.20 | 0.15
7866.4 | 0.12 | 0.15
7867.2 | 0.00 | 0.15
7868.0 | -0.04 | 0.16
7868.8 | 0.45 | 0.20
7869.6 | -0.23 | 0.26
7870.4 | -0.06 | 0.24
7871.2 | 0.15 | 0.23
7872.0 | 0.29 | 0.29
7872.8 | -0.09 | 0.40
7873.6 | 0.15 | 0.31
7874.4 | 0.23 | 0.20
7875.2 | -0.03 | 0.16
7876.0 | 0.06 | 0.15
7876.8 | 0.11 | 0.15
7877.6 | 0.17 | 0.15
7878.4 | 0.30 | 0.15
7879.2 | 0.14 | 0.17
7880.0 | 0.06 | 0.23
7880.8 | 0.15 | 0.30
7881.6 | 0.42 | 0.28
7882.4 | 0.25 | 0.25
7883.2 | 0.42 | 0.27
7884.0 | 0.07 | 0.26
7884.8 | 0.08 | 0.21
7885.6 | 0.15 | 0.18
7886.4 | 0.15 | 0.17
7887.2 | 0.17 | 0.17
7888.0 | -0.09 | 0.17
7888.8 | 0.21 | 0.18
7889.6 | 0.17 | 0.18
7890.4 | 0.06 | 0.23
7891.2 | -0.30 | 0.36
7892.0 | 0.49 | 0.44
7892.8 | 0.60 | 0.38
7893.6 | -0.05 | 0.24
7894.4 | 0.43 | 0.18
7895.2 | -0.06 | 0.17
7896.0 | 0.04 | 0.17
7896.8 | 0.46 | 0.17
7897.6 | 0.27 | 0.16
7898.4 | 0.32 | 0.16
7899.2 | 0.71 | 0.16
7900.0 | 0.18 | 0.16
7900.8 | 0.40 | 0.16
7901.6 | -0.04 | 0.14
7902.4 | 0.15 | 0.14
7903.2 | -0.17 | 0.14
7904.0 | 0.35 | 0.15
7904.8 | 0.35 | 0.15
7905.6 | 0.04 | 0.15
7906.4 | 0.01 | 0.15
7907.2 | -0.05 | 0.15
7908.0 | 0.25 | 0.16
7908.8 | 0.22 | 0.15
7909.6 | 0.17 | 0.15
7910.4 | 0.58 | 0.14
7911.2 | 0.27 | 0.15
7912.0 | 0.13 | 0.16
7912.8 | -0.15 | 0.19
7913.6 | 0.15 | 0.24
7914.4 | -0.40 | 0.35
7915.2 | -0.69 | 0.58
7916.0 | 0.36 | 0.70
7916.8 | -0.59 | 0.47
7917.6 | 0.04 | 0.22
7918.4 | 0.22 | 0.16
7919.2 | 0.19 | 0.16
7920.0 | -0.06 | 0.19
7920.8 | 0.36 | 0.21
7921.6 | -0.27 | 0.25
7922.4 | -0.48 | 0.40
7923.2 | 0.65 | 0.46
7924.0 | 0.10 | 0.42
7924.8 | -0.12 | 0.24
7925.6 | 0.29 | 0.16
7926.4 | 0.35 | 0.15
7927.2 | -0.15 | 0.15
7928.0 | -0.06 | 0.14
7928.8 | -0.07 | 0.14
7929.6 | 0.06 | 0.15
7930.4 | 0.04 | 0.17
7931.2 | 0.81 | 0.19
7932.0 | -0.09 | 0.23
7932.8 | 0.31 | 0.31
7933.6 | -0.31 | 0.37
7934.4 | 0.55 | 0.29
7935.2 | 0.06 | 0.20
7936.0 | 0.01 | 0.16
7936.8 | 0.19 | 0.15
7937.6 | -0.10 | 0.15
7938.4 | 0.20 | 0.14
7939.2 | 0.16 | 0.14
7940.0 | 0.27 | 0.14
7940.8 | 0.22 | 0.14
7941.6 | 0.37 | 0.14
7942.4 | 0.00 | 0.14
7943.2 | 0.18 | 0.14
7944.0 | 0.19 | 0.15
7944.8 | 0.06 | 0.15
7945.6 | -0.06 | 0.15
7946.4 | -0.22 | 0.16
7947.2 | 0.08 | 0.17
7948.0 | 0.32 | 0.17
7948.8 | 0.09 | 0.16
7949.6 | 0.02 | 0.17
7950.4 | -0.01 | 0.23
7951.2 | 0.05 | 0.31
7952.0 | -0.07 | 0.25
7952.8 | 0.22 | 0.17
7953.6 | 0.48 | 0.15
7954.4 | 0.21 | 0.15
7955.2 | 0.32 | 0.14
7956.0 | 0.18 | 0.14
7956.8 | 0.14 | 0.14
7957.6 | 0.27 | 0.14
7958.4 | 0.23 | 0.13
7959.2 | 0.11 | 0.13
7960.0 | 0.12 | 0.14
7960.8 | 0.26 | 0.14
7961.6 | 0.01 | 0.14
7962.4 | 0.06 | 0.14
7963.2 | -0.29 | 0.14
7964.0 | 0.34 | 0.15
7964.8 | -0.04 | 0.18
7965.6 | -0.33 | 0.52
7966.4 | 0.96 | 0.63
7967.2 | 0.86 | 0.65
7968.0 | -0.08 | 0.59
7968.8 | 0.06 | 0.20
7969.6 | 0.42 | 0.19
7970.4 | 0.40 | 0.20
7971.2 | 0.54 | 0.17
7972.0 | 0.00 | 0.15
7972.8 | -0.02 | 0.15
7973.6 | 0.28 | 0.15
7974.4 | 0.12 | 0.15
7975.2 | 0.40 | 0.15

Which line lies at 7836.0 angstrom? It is [O II]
